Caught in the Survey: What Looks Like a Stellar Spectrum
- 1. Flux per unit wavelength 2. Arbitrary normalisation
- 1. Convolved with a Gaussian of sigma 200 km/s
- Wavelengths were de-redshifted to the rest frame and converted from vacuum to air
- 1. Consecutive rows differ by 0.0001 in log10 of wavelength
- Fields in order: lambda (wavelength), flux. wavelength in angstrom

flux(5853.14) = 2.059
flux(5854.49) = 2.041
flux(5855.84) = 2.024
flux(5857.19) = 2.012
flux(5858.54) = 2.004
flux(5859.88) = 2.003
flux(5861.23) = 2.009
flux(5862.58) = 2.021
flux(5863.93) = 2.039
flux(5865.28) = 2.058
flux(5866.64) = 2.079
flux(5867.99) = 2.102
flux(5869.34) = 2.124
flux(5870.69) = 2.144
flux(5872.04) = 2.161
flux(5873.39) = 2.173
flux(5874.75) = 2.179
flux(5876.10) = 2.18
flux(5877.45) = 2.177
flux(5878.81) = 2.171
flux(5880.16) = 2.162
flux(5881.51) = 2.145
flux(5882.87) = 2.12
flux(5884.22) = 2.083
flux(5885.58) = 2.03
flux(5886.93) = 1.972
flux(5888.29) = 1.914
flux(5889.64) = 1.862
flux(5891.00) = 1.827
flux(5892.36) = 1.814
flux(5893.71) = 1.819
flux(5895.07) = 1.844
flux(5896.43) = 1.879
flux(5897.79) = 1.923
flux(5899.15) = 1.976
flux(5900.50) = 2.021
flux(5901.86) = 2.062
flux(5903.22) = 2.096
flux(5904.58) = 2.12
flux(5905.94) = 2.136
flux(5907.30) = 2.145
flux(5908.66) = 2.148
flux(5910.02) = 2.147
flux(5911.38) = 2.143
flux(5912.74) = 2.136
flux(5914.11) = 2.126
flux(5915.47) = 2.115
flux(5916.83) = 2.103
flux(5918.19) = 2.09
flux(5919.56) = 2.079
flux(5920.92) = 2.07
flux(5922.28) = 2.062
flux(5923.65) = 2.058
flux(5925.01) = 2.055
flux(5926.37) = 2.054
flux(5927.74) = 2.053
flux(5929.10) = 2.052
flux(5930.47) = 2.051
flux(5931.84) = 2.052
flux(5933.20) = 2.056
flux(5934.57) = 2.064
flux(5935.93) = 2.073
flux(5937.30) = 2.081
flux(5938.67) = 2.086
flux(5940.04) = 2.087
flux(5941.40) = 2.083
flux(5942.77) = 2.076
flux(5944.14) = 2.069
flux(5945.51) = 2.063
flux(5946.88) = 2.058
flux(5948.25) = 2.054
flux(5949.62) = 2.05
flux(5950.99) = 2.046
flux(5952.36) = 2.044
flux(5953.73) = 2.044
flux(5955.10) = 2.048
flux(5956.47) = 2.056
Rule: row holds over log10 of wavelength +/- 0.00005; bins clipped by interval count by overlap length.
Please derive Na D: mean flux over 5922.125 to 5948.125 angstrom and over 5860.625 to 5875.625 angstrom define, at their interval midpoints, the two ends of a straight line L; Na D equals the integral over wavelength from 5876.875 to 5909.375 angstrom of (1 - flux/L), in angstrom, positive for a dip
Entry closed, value 1.1 angstrom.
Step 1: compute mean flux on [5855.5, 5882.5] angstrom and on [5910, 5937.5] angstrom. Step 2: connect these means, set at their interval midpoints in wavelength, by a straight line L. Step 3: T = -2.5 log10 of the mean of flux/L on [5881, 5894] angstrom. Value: 0.07 mag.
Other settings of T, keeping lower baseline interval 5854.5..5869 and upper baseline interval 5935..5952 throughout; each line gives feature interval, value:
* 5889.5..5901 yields 0.092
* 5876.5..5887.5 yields -0.035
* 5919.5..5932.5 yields 0.002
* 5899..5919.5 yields -0.027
